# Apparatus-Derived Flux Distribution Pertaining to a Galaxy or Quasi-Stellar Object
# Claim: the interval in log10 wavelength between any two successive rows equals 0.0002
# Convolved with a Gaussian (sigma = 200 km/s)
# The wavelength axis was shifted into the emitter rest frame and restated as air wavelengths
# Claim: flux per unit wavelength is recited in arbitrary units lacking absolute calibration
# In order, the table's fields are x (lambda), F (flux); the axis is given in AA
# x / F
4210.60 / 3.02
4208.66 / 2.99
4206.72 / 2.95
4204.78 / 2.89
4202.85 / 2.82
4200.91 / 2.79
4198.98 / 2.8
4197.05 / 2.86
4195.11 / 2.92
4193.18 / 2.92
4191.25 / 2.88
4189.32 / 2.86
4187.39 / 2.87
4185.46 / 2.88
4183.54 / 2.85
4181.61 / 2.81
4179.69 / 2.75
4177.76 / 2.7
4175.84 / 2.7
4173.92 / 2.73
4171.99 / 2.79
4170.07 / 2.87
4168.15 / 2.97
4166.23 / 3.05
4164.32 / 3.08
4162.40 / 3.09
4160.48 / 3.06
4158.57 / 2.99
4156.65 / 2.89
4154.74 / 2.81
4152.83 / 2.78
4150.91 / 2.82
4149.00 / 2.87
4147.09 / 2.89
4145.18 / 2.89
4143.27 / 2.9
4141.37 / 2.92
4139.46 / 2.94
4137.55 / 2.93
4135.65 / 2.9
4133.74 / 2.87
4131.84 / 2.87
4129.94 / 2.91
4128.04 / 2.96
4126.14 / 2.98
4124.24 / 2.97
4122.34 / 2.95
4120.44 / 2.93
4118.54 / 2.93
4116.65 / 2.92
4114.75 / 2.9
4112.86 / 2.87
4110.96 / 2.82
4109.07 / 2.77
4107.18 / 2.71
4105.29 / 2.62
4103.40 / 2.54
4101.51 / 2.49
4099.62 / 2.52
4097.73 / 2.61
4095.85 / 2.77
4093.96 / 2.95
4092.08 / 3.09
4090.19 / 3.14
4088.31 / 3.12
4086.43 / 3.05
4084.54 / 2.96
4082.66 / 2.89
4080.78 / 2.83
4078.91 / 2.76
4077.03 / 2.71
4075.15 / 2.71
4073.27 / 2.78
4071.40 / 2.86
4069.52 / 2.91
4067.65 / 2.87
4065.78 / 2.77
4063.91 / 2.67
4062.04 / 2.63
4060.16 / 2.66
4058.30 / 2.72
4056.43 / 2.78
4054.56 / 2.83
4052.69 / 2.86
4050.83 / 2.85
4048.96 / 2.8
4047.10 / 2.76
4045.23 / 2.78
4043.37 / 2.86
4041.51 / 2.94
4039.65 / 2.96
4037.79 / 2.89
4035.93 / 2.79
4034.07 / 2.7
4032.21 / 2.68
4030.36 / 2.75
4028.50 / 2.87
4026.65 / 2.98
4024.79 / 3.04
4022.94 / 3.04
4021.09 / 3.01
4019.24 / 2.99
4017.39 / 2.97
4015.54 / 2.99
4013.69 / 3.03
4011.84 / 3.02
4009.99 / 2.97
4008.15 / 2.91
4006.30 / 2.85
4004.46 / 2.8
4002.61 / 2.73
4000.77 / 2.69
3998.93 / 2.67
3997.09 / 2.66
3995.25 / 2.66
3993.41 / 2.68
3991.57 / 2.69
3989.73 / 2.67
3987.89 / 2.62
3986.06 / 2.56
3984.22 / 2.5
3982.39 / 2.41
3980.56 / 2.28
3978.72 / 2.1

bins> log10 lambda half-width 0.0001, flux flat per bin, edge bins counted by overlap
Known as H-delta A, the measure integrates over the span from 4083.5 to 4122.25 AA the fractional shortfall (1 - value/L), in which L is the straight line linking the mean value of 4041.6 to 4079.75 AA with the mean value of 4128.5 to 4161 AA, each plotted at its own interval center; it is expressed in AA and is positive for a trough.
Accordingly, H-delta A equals 0.01 AA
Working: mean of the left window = 2.78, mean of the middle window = 2.84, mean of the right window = 2.9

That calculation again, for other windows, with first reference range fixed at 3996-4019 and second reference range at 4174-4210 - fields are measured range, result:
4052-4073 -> 0.6 AA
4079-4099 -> -0.5 AA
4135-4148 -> -0.3 AA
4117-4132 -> -0.5 AA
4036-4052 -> 0.0 AA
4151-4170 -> -0.7 AA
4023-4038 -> 0.1 AA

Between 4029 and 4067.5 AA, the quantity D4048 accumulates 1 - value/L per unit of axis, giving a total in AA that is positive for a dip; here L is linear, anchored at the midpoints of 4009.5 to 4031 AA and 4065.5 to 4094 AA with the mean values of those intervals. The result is 2.0 AA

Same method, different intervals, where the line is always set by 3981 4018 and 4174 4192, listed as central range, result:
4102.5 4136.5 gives -0.86 AA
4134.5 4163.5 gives -1.21 AA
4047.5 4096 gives -1.31 AA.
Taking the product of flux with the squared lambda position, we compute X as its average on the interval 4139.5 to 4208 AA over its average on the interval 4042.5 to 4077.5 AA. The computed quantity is 1.09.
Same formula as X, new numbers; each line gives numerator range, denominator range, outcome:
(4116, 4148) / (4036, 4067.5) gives 1.09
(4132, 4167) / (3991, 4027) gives 1.09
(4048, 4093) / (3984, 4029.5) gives 1.04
